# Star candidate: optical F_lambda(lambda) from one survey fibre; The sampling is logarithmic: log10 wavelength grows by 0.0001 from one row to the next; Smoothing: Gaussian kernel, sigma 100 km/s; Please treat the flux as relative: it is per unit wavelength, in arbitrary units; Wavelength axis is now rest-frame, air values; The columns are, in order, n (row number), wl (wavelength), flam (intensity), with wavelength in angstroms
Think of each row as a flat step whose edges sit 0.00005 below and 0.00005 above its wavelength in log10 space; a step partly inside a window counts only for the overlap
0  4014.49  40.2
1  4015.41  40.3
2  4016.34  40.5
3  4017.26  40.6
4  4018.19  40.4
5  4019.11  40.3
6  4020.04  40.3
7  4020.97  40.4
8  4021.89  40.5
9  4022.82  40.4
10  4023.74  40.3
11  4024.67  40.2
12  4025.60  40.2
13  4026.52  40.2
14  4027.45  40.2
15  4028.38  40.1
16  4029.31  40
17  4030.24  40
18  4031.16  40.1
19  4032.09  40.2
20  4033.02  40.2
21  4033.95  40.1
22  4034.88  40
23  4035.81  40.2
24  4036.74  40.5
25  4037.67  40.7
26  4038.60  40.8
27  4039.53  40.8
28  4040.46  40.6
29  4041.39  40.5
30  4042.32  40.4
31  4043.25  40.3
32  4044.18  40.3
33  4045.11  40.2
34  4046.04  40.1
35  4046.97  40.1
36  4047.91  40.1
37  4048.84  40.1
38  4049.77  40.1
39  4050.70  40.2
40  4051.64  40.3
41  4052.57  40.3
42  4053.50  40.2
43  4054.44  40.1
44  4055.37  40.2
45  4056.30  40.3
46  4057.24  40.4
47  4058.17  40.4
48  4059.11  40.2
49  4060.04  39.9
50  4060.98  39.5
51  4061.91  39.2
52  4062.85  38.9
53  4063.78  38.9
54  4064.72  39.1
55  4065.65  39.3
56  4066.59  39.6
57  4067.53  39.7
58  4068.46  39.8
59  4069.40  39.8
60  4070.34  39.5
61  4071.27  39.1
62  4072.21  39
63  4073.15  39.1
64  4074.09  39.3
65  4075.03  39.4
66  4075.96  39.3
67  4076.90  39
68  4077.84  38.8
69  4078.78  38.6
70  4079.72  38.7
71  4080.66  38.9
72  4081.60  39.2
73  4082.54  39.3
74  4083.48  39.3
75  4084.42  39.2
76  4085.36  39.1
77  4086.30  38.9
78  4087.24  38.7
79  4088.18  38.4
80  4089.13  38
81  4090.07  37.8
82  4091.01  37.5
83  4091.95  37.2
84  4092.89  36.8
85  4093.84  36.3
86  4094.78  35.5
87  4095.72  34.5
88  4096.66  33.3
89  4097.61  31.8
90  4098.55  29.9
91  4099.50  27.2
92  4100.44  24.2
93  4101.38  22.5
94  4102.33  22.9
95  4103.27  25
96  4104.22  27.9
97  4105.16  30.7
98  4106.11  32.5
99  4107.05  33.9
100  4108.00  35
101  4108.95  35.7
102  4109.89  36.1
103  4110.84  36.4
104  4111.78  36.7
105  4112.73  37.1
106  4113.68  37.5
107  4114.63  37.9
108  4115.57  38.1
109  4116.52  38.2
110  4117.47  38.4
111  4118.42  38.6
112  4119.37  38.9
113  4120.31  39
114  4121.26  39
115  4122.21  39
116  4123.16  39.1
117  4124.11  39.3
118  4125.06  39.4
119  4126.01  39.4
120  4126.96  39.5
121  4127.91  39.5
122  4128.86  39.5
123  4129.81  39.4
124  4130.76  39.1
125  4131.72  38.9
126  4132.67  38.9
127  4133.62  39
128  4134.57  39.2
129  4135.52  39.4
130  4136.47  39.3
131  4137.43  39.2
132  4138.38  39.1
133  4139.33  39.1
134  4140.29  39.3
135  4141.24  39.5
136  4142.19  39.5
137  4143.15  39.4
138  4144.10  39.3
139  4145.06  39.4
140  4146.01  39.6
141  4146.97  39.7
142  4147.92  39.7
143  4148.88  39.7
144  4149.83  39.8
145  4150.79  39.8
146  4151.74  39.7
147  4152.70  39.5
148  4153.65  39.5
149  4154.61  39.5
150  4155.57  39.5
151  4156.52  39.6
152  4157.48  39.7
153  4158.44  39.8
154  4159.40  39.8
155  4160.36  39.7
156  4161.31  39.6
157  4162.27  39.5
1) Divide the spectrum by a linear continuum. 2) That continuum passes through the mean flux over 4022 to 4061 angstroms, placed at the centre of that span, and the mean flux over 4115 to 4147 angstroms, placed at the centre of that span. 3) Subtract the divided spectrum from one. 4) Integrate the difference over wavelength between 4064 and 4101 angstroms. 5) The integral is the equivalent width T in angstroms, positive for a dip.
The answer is 2.2 angstroms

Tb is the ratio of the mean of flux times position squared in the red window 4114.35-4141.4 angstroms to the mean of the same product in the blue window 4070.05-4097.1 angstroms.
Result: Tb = 1.0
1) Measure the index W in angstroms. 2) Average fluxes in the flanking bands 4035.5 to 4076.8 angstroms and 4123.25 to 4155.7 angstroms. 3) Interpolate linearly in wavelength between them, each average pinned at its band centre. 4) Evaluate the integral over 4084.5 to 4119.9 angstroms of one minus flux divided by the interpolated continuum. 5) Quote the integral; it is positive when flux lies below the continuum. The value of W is 4.6 angstroms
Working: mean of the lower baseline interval 39.9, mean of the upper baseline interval 39.4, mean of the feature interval 34.5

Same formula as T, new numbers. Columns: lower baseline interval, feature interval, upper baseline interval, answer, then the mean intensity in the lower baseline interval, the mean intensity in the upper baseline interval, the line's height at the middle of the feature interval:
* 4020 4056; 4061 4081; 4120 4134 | 0.3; 40.3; 39.2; 39.9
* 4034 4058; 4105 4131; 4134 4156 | 1.3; 40.3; 39.5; 39.7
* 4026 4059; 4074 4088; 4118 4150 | 0.3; 40.3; 39.3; 39.9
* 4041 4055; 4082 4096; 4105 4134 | 0.4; 40.2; 37.8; 38.8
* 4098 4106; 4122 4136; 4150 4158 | -2.5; 26.6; 39.6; 33.4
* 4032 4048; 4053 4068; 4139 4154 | 0.2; 40.3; 39.5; 40.2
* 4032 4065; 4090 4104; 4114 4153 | 3.0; 40.1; 39.2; 39.6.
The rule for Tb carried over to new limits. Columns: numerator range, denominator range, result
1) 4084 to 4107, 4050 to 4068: 0.85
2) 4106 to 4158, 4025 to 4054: 1.01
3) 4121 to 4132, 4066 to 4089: 1.03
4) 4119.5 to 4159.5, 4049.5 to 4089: 1.03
